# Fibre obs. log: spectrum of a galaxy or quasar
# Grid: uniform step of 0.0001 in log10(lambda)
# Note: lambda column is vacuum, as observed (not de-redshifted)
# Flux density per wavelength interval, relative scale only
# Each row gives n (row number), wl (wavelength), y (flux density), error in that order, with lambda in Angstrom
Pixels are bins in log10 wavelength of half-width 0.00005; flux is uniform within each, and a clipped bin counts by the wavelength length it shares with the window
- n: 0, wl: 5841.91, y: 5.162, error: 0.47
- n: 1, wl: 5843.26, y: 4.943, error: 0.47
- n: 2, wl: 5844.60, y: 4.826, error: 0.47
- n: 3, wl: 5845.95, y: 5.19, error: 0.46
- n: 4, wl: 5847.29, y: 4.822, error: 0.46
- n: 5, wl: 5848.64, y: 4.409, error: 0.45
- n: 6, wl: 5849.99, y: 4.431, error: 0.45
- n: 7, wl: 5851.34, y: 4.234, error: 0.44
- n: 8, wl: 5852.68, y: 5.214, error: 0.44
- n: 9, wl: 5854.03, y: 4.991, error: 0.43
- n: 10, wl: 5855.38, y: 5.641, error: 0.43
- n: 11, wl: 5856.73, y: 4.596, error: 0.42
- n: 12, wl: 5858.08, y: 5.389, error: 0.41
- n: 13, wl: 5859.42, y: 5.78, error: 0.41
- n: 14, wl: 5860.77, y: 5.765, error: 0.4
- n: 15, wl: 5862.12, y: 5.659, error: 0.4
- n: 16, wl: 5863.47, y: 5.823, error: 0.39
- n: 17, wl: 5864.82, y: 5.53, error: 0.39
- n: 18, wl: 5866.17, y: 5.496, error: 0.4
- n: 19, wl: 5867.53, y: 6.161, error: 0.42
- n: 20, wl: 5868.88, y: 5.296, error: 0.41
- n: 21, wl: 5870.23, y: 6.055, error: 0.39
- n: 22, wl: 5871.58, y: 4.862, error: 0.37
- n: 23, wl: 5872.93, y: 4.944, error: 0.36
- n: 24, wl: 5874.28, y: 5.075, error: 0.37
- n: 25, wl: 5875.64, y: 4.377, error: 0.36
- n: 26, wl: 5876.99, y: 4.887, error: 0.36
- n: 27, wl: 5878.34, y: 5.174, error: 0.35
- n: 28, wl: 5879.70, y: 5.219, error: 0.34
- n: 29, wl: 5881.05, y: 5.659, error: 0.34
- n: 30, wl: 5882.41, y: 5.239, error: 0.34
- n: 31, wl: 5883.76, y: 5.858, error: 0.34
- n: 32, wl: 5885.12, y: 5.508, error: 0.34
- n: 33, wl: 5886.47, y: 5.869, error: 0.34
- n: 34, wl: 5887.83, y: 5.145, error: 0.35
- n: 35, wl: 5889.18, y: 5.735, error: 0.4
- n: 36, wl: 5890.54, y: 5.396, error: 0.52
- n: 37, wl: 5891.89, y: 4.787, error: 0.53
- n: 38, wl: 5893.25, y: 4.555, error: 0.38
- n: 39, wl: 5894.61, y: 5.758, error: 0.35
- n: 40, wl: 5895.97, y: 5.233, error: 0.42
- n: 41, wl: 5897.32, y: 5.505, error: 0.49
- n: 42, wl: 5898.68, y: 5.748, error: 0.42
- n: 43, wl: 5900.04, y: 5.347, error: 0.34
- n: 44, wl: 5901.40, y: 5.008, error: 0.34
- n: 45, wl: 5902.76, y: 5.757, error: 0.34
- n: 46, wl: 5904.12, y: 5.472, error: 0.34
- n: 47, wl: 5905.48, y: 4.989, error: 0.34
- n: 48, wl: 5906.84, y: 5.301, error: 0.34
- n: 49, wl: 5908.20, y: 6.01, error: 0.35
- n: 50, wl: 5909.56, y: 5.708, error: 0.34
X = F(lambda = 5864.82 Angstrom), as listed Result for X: 5.53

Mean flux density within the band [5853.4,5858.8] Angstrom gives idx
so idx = 5.17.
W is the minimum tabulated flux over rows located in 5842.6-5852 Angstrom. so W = 4.234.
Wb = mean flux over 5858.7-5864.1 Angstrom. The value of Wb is 5.76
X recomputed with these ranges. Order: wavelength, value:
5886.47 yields 5.869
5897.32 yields 5.505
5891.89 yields 4.787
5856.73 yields 4.596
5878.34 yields 5.174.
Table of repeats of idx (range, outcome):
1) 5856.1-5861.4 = 5.39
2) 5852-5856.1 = 5.27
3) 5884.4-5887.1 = 5.69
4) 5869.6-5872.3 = 5.45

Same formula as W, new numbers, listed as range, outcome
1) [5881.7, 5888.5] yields 5.145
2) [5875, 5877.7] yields 4.377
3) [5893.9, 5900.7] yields 5.233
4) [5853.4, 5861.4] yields 4.596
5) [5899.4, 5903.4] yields 5.008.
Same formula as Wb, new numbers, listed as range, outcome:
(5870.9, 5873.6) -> 4.91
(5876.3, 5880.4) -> 5.1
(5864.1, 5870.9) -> 5.7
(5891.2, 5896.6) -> 5.08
